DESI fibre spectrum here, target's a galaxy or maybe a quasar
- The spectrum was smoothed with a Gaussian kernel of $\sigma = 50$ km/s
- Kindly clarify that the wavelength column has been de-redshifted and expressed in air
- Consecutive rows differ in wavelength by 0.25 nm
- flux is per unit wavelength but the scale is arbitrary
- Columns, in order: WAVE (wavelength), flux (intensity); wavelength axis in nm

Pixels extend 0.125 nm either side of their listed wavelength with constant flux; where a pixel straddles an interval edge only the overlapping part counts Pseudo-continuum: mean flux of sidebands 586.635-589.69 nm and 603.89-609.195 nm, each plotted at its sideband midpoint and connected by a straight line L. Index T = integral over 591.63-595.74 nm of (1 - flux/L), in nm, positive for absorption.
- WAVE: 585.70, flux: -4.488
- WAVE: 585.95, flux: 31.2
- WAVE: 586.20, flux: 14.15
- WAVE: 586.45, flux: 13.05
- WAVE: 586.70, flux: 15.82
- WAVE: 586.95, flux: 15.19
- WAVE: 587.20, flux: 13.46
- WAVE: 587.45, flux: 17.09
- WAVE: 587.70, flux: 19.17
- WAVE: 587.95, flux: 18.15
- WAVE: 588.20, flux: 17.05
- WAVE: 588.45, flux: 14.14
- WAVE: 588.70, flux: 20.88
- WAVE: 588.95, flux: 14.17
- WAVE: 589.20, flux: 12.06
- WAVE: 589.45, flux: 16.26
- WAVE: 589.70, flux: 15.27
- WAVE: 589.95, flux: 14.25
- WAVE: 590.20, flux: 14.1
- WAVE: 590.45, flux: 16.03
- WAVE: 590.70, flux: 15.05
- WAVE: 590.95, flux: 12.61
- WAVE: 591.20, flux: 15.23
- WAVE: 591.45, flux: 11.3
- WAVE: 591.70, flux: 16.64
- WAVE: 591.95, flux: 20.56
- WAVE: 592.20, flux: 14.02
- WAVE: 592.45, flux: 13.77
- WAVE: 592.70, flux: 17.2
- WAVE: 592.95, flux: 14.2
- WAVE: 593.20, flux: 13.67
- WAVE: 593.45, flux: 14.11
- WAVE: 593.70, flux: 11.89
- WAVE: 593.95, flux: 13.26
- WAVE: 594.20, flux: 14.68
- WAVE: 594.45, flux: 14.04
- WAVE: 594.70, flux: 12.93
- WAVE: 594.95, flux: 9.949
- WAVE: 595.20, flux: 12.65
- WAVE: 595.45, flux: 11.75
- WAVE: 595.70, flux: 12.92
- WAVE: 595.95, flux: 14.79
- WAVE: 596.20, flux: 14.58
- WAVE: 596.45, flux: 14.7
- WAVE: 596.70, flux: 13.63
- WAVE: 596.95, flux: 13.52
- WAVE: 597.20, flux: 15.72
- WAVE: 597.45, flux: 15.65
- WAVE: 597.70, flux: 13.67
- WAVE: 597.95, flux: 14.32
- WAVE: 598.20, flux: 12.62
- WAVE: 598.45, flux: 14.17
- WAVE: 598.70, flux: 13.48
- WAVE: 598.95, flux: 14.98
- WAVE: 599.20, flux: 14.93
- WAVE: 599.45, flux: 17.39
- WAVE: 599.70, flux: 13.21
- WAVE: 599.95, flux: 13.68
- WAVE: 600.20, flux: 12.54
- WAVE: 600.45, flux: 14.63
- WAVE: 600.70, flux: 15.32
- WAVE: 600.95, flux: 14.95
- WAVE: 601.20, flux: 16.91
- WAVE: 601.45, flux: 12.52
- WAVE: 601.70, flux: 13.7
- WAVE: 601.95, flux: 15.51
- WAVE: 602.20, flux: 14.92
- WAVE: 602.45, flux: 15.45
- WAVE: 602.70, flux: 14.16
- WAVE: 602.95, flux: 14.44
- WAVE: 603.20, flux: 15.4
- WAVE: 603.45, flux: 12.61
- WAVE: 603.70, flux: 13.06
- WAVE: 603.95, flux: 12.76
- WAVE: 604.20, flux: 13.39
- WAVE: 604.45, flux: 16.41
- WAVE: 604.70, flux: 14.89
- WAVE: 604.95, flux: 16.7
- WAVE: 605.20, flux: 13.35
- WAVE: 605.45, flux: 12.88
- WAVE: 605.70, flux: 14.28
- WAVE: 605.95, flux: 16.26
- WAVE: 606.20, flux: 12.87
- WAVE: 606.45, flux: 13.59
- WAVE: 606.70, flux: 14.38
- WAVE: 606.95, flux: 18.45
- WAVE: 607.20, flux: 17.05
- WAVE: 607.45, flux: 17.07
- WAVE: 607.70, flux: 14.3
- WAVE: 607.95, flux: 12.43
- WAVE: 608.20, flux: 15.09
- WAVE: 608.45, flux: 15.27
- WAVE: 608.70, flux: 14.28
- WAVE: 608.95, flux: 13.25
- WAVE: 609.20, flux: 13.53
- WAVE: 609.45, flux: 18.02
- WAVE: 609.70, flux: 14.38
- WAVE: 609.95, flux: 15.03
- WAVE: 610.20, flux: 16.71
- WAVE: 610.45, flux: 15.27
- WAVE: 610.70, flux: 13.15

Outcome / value 0.44 nm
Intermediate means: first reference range 16.1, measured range 14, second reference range 14.7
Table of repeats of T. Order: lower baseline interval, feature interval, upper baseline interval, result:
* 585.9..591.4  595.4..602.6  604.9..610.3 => 0.45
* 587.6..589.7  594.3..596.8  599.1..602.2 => 0.35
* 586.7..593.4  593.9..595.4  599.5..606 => 0.22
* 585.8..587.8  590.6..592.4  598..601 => 0.12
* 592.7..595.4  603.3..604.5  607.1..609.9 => 0.08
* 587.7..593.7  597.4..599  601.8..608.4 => 0.10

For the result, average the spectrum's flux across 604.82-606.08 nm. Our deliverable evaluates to 14.7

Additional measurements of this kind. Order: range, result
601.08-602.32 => 14.7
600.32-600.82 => 14.9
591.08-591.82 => 14.4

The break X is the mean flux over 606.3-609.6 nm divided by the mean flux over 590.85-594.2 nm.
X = 1.0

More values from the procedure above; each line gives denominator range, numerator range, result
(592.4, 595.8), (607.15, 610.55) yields 1.13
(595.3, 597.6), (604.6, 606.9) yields 1.03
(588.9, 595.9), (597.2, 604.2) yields 1.02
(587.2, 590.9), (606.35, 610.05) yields 0.95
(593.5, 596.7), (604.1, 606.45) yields 1.10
